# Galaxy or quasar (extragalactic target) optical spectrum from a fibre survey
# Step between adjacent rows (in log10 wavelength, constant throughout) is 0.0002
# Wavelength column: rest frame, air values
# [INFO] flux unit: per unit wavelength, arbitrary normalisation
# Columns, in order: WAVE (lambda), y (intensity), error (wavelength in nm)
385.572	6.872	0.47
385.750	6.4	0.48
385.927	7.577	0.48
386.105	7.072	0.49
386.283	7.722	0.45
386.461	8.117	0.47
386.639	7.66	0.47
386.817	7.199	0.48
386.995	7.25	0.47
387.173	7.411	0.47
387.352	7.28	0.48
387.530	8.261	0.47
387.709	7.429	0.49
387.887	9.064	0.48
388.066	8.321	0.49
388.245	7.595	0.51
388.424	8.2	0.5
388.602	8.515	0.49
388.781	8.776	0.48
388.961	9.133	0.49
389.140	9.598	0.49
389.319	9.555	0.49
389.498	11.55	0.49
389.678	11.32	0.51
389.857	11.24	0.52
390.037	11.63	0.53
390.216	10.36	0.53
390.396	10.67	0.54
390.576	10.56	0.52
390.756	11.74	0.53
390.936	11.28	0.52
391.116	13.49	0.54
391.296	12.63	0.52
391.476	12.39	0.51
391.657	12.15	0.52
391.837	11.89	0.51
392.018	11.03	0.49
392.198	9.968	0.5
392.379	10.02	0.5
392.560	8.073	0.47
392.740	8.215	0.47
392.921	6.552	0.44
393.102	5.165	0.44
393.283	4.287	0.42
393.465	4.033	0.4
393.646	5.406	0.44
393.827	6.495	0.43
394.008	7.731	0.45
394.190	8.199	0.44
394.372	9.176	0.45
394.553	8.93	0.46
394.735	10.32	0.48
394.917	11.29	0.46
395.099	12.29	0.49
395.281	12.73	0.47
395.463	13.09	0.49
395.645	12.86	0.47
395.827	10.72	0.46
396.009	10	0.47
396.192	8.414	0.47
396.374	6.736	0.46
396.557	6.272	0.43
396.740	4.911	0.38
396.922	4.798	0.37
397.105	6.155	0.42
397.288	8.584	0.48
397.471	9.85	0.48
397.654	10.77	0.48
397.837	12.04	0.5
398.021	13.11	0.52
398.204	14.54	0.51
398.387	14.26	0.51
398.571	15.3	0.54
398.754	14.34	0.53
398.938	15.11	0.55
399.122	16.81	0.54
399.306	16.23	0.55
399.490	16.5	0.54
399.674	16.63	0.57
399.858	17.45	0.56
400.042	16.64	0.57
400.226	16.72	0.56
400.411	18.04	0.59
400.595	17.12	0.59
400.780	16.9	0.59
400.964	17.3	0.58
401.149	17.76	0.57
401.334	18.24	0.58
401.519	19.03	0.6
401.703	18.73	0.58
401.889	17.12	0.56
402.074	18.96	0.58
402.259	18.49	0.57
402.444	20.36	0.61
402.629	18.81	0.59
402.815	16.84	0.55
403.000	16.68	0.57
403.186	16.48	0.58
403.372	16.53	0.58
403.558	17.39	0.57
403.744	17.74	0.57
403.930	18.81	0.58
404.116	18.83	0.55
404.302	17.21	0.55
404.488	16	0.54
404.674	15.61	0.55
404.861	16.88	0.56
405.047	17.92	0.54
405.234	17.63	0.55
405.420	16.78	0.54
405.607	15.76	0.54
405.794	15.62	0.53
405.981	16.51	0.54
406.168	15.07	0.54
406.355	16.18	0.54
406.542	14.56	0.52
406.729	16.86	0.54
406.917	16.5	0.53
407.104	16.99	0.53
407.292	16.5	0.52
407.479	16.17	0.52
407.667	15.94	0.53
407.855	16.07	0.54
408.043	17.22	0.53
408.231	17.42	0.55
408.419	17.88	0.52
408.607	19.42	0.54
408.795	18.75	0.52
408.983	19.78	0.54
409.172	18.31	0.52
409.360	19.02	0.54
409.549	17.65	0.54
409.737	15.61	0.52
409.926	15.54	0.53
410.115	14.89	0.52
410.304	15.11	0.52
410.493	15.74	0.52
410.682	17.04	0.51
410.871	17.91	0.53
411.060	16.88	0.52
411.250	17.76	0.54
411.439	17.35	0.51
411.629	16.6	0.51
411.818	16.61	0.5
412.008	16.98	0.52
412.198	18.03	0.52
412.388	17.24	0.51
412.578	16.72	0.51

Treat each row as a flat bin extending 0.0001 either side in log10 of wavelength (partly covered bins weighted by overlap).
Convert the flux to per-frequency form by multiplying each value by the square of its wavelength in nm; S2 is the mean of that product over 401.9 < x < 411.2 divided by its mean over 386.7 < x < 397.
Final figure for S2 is 2.00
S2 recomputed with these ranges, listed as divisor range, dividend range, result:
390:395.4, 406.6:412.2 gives 1.93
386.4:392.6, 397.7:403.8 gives 1.81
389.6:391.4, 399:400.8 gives 1.54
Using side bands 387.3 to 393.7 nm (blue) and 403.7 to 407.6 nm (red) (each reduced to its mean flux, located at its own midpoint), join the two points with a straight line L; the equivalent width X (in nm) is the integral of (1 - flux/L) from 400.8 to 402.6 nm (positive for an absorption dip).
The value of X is -0.442 nm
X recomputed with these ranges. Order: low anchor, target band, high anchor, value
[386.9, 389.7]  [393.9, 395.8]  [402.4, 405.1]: 0.272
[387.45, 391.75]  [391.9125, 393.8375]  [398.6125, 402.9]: 0.780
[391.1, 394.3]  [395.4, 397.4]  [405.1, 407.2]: 0.430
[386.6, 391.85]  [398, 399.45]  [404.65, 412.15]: -0.197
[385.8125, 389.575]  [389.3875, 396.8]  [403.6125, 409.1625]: 0.636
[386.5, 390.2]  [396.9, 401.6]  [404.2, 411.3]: -0.470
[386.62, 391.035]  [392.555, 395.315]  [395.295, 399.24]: 0.636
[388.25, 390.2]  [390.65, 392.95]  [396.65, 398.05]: -0.329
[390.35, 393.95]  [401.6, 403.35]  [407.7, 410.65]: -0.490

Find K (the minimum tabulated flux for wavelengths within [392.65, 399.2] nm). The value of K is 4.033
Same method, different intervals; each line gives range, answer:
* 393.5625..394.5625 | 5.406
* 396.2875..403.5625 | 4.798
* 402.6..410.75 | 14.56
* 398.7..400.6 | 14.34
